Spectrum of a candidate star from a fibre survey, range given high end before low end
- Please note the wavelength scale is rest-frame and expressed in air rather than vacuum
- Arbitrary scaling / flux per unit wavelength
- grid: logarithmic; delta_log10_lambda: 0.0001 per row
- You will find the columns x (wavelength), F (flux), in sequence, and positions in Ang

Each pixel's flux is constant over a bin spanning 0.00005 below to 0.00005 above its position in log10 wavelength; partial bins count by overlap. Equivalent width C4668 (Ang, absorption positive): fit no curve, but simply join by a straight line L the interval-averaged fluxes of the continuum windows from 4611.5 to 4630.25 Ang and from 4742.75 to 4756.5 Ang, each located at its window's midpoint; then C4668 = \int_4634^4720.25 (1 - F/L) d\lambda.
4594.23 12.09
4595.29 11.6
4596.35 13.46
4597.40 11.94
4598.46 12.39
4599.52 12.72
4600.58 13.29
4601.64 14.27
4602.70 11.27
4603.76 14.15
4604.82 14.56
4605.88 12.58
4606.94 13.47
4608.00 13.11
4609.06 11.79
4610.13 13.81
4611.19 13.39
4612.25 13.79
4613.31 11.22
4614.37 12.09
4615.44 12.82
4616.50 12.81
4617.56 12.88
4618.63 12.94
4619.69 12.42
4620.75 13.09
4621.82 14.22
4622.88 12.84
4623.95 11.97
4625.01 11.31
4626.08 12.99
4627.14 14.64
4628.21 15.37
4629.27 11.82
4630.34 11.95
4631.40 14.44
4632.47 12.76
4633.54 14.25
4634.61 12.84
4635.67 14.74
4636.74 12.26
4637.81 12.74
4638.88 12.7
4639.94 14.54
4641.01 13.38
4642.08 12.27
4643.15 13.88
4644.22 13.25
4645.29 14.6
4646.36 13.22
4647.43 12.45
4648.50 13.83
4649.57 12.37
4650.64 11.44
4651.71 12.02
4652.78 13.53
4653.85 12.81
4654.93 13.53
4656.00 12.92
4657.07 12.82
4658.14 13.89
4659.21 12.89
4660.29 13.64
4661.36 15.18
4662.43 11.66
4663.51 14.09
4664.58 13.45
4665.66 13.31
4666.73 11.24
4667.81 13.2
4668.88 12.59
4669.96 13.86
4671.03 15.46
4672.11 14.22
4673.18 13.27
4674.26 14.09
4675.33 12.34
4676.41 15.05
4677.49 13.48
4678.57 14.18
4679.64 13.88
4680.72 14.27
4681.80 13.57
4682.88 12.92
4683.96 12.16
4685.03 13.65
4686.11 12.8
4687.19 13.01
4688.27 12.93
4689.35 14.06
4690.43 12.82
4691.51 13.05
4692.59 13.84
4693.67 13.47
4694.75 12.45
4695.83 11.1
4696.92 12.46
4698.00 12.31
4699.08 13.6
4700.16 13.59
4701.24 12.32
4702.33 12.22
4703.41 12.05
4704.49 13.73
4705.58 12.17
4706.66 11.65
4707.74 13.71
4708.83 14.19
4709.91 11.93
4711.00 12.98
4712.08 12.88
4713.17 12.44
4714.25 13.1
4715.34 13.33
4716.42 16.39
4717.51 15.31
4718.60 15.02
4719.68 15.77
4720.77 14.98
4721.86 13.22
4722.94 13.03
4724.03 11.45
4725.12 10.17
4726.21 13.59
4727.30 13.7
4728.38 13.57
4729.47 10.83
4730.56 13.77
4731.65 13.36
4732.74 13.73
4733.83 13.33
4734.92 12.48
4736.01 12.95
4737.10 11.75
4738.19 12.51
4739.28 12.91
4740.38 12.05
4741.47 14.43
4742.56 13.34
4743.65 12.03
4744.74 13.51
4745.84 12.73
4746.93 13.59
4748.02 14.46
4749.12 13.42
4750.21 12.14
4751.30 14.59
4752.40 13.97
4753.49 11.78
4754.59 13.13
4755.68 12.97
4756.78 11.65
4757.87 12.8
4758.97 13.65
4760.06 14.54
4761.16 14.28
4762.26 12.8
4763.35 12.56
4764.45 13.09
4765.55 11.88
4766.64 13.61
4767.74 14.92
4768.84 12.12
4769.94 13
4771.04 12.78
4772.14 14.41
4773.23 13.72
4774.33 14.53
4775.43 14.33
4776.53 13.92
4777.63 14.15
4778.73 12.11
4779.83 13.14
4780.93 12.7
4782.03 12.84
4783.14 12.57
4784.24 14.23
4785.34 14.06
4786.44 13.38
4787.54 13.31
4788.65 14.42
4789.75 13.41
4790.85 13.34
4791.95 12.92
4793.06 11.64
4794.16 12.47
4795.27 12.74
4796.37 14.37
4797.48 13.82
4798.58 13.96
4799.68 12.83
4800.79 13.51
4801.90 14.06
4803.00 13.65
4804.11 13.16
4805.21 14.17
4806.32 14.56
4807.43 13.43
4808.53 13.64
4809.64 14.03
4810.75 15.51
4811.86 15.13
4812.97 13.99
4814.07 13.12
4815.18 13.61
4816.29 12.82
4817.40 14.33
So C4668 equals -1.8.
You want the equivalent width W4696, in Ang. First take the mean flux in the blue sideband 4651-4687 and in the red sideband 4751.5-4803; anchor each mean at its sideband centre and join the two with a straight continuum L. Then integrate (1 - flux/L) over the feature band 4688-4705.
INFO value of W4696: 0.6 Ang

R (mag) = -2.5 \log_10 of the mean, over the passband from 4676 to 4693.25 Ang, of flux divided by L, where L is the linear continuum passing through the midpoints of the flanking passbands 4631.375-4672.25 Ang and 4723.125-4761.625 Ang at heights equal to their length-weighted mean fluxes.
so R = -0.02 mag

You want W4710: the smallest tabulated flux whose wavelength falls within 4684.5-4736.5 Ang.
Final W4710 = 10.17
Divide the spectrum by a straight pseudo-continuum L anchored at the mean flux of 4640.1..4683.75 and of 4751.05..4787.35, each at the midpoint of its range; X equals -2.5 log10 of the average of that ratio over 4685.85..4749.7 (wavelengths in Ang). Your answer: 0.02 mag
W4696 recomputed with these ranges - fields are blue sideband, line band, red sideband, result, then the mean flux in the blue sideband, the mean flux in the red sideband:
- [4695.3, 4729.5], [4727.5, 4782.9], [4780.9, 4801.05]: 0.17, 13.1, 13.3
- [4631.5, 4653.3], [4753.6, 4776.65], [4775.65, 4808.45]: 0.09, 13.2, 13.4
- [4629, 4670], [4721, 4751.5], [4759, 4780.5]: 0.97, 13.1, 13.5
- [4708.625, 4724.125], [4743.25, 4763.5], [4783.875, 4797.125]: 0.54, 13.8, 13.3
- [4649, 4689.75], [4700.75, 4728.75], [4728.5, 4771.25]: -0.20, 13.3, 13.1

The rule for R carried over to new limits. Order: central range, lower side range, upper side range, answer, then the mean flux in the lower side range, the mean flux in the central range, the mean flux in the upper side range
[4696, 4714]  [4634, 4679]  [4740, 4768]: 0.04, 13.3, 12.7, 13.2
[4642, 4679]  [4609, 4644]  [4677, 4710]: -0.02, 13.1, 13.3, 13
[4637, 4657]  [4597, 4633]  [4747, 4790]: 0.00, 13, 13.1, 13.4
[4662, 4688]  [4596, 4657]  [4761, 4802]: -0.02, 13.1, 13.4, 13.3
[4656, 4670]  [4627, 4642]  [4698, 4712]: 0.00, 13.4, 13.2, 12.8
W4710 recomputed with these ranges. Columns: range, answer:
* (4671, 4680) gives 12.34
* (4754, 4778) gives 11.65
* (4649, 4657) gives 11.44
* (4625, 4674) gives 11.24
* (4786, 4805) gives 11.64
